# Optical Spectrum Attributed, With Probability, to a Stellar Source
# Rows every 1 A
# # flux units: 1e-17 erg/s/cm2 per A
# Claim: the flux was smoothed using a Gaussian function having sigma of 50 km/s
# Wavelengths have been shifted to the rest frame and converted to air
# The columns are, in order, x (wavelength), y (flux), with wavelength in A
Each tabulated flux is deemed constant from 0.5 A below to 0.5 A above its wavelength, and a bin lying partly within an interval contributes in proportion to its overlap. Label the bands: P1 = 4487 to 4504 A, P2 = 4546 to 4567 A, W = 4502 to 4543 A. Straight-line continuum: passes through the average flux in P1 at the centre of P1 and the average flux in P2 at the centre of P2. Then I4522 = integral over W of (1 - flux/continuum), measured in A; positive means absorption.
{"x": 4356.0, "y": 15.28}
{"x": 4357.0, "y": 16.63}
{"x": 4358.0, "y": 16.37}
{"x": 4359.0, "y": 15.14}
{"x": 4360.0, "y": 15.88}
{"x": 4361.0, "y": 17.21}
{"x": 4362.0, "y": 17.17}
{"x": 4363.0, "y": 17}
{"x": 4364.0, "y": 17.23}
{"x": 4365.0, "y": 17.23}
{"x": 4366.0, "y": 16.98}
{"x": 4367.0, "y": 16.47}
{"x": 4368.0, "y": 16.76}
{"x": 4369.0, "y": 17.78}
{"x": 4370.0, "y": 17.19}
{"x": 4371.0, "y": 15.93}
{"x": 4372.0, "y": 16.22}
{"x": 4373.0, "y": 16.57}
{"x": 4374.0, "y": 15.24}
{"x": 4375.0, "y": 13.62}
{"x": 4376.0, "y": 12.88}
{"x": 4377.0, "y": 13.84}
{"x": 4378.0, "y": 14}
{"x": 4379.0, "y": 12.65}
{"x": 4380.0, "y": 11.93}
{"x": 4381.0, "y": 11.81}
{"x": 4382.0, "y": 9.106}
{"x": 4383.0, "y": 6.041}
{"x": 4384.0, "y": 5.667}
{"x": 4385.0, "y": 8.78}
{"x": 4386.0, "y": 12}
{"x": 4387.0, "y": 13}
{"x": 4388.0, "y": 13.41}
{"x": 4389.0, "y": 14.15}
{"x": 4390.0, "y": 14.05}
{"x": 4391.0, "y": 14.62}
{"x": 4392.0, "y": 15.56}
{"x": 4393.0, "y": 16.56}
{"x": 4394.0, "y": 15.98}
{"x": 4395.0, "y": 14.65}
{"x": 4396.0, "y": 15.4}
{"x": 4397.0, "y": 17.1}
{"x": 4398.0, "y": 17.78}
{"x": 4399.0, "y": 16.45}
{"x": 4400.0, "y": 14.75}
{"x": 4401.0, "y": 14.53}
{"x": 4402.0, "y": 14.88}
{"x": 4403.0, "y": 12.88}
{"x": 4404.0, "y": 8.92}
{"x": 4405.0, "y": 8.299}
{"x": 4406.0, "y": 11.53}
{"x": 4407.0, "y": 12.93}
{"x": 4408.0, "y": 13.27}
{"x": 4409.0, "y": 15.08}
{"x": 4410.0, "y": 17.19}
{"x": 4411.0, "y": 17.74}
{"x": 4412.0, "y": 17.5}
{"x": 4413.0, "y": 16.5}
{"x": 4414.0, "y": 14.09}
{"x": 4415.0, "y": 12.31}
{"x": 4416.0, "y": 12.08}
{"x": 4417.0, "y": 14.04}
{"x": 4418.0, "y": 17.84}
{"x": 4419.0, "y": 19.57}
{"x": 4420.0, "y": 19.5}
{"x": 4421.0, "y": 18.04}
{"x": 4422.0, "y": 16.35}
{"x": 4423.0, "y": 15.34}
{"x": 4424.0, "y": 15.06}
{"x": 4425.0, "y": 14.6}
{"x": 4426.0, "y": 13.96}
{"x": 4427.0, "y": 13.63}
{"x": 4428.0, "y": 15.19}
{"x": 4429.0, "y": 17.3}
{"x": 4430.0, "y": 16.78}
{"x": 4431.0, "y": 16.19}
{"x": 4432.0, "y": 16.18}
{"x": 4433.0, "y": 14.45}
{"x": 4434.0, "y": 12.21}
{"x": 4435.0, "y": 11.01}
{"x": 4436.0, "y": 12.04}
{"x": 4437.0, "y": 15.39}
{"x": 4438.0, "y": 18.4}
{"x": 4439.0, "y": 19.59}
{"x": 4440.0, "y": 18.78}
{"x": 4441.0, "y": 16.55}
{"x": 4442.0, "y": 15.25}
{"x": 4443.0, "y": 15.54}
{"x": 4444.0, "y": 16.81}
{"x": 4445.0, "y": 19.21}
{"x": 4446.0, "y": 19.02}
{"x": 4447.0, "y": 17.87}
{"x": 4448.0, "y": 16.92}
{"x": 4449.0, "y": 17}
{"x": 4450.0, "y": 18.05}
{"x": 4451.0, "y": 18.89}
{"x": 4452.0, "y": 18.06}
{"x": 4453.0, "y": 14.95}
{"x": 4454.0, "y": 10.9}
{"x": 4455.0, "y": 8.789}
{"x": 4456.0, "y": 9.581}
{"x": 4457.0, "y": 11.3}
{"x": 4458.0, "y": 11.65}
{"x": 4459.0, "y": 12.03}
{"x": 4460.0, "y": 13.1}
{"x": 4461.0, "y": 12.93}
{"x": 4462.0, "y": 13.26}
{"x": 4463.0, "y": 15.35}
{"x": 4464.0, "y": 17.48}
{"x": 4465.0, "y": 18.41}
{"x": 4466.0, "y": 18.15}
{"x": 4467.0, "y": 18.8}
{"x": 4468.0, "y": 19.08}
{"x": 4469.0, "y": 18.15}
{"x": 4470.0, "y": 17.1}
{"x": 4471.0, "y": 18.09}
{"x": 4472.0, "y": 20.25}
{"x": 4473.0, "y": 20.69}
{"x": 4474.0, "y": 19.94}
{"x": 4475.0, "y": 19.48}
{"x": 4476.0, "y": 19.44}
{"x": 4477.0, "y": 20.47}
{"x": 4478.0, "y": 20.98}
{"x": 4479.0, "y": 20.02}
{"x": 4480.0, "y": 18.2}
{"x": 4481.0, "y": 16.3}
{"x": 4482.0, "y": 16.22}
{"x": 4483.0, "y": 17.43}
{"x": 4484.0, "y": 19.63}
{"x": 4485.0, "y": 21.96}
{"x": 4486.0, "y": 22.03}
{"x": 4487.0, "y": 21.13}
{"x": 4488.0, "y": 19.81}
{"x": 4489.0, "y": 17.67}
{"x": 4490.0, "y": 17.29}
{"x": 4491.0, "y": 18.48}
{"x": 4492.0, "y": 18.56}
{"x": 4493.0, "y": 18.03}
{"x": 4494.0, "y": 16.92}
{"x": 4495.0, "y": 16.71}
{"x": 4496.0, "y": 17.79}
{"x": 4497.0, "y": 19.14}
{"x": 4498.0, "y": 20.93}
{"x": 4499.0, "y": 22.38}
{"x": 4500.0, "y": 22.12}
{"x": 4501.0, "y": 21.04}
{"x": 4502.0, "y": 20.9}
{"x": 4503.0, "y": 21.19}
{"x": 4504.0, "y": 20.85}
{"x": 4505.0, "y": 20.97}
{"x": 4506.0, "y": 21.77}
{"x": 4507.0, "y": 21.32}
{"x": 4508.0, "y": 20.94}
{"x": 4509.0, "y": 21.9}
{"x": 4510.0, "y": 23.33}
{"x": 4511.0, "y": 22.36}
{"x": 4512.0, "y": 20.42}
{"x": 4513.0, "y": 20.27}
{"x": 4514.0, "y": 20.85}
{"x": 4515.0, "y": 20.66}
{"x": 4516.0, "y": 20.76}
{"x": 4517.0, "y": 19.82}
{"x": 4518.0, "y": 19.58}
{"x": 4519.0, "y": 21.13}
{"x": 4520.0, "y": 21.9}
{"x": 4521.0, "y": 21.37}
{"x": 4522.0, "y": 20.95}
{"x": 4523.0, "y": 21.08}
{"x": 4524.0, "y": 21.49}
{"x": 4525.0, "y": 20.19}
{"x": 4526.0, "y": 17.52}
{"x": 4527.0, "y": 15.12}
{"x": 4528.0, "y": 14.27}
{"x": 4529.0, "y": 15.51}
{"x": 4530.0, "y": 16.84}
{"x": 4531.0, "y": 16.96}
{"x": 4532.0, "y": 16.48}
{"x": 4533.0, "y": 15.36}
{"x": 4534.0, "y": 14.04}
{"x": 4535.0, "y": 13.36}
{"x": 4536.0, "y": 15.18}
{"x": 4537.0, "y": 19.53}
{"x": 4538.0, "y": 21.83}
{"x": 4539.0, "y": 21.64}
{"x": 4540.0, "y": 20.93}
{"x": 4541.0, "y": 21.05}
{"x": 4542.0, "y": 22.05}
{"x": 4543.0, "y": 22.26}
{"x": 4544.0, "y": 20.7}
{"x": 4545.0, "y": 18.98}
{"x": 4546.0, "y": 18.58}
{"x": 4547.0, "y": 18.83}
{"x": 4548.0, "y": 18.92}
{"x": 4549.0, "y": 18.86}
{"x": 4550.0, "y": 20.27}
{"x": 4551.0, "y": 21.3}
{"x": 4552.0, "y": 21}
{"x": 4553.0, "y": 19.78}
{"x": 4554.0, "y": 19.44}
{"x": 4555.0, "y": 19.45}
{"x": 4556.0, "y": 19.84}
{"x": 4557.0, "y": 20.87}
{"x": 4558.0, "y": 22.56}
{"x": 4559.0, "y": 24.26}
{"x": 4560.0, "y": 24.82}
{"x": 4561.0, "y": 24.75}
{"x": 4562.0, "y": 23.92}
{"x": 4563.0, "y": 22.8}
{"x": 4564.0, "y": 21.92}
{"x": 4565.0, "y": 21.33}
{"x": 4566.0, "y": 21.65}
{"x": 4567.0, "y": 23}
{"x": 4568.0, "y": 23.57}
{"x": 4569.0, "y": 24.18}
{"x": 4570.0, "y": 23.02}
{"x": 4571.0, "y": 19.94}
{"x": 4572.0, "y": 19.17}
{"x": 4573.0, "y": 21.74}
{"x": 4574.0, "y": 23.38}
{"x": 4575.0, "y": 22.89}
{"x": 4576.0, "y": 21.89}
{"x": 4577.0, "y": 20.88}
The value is 1.2 A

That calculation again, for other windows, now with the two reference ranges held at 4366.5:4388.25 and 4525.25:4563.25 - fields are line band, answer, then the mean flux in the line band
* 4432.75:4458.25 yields 0.63 A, 15.4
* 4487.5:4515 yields -3.53 A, 20.2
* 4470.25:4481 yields -1.68 A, 19.5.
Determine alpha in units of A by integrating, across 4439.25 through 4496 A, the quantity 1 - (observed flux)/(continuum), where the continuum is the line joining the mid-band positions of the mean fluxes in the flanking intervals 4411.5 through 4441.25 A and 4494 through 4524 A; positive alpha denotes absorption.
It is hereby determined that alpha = 3.1 A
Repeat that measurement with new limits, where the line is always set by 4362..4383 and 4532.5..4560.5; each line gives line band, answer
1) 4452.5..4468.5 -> 3.0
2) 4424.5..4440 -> 1.2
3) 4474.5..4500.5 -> -1.5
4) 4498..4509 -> -1.6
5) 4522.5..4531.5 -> 0.8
